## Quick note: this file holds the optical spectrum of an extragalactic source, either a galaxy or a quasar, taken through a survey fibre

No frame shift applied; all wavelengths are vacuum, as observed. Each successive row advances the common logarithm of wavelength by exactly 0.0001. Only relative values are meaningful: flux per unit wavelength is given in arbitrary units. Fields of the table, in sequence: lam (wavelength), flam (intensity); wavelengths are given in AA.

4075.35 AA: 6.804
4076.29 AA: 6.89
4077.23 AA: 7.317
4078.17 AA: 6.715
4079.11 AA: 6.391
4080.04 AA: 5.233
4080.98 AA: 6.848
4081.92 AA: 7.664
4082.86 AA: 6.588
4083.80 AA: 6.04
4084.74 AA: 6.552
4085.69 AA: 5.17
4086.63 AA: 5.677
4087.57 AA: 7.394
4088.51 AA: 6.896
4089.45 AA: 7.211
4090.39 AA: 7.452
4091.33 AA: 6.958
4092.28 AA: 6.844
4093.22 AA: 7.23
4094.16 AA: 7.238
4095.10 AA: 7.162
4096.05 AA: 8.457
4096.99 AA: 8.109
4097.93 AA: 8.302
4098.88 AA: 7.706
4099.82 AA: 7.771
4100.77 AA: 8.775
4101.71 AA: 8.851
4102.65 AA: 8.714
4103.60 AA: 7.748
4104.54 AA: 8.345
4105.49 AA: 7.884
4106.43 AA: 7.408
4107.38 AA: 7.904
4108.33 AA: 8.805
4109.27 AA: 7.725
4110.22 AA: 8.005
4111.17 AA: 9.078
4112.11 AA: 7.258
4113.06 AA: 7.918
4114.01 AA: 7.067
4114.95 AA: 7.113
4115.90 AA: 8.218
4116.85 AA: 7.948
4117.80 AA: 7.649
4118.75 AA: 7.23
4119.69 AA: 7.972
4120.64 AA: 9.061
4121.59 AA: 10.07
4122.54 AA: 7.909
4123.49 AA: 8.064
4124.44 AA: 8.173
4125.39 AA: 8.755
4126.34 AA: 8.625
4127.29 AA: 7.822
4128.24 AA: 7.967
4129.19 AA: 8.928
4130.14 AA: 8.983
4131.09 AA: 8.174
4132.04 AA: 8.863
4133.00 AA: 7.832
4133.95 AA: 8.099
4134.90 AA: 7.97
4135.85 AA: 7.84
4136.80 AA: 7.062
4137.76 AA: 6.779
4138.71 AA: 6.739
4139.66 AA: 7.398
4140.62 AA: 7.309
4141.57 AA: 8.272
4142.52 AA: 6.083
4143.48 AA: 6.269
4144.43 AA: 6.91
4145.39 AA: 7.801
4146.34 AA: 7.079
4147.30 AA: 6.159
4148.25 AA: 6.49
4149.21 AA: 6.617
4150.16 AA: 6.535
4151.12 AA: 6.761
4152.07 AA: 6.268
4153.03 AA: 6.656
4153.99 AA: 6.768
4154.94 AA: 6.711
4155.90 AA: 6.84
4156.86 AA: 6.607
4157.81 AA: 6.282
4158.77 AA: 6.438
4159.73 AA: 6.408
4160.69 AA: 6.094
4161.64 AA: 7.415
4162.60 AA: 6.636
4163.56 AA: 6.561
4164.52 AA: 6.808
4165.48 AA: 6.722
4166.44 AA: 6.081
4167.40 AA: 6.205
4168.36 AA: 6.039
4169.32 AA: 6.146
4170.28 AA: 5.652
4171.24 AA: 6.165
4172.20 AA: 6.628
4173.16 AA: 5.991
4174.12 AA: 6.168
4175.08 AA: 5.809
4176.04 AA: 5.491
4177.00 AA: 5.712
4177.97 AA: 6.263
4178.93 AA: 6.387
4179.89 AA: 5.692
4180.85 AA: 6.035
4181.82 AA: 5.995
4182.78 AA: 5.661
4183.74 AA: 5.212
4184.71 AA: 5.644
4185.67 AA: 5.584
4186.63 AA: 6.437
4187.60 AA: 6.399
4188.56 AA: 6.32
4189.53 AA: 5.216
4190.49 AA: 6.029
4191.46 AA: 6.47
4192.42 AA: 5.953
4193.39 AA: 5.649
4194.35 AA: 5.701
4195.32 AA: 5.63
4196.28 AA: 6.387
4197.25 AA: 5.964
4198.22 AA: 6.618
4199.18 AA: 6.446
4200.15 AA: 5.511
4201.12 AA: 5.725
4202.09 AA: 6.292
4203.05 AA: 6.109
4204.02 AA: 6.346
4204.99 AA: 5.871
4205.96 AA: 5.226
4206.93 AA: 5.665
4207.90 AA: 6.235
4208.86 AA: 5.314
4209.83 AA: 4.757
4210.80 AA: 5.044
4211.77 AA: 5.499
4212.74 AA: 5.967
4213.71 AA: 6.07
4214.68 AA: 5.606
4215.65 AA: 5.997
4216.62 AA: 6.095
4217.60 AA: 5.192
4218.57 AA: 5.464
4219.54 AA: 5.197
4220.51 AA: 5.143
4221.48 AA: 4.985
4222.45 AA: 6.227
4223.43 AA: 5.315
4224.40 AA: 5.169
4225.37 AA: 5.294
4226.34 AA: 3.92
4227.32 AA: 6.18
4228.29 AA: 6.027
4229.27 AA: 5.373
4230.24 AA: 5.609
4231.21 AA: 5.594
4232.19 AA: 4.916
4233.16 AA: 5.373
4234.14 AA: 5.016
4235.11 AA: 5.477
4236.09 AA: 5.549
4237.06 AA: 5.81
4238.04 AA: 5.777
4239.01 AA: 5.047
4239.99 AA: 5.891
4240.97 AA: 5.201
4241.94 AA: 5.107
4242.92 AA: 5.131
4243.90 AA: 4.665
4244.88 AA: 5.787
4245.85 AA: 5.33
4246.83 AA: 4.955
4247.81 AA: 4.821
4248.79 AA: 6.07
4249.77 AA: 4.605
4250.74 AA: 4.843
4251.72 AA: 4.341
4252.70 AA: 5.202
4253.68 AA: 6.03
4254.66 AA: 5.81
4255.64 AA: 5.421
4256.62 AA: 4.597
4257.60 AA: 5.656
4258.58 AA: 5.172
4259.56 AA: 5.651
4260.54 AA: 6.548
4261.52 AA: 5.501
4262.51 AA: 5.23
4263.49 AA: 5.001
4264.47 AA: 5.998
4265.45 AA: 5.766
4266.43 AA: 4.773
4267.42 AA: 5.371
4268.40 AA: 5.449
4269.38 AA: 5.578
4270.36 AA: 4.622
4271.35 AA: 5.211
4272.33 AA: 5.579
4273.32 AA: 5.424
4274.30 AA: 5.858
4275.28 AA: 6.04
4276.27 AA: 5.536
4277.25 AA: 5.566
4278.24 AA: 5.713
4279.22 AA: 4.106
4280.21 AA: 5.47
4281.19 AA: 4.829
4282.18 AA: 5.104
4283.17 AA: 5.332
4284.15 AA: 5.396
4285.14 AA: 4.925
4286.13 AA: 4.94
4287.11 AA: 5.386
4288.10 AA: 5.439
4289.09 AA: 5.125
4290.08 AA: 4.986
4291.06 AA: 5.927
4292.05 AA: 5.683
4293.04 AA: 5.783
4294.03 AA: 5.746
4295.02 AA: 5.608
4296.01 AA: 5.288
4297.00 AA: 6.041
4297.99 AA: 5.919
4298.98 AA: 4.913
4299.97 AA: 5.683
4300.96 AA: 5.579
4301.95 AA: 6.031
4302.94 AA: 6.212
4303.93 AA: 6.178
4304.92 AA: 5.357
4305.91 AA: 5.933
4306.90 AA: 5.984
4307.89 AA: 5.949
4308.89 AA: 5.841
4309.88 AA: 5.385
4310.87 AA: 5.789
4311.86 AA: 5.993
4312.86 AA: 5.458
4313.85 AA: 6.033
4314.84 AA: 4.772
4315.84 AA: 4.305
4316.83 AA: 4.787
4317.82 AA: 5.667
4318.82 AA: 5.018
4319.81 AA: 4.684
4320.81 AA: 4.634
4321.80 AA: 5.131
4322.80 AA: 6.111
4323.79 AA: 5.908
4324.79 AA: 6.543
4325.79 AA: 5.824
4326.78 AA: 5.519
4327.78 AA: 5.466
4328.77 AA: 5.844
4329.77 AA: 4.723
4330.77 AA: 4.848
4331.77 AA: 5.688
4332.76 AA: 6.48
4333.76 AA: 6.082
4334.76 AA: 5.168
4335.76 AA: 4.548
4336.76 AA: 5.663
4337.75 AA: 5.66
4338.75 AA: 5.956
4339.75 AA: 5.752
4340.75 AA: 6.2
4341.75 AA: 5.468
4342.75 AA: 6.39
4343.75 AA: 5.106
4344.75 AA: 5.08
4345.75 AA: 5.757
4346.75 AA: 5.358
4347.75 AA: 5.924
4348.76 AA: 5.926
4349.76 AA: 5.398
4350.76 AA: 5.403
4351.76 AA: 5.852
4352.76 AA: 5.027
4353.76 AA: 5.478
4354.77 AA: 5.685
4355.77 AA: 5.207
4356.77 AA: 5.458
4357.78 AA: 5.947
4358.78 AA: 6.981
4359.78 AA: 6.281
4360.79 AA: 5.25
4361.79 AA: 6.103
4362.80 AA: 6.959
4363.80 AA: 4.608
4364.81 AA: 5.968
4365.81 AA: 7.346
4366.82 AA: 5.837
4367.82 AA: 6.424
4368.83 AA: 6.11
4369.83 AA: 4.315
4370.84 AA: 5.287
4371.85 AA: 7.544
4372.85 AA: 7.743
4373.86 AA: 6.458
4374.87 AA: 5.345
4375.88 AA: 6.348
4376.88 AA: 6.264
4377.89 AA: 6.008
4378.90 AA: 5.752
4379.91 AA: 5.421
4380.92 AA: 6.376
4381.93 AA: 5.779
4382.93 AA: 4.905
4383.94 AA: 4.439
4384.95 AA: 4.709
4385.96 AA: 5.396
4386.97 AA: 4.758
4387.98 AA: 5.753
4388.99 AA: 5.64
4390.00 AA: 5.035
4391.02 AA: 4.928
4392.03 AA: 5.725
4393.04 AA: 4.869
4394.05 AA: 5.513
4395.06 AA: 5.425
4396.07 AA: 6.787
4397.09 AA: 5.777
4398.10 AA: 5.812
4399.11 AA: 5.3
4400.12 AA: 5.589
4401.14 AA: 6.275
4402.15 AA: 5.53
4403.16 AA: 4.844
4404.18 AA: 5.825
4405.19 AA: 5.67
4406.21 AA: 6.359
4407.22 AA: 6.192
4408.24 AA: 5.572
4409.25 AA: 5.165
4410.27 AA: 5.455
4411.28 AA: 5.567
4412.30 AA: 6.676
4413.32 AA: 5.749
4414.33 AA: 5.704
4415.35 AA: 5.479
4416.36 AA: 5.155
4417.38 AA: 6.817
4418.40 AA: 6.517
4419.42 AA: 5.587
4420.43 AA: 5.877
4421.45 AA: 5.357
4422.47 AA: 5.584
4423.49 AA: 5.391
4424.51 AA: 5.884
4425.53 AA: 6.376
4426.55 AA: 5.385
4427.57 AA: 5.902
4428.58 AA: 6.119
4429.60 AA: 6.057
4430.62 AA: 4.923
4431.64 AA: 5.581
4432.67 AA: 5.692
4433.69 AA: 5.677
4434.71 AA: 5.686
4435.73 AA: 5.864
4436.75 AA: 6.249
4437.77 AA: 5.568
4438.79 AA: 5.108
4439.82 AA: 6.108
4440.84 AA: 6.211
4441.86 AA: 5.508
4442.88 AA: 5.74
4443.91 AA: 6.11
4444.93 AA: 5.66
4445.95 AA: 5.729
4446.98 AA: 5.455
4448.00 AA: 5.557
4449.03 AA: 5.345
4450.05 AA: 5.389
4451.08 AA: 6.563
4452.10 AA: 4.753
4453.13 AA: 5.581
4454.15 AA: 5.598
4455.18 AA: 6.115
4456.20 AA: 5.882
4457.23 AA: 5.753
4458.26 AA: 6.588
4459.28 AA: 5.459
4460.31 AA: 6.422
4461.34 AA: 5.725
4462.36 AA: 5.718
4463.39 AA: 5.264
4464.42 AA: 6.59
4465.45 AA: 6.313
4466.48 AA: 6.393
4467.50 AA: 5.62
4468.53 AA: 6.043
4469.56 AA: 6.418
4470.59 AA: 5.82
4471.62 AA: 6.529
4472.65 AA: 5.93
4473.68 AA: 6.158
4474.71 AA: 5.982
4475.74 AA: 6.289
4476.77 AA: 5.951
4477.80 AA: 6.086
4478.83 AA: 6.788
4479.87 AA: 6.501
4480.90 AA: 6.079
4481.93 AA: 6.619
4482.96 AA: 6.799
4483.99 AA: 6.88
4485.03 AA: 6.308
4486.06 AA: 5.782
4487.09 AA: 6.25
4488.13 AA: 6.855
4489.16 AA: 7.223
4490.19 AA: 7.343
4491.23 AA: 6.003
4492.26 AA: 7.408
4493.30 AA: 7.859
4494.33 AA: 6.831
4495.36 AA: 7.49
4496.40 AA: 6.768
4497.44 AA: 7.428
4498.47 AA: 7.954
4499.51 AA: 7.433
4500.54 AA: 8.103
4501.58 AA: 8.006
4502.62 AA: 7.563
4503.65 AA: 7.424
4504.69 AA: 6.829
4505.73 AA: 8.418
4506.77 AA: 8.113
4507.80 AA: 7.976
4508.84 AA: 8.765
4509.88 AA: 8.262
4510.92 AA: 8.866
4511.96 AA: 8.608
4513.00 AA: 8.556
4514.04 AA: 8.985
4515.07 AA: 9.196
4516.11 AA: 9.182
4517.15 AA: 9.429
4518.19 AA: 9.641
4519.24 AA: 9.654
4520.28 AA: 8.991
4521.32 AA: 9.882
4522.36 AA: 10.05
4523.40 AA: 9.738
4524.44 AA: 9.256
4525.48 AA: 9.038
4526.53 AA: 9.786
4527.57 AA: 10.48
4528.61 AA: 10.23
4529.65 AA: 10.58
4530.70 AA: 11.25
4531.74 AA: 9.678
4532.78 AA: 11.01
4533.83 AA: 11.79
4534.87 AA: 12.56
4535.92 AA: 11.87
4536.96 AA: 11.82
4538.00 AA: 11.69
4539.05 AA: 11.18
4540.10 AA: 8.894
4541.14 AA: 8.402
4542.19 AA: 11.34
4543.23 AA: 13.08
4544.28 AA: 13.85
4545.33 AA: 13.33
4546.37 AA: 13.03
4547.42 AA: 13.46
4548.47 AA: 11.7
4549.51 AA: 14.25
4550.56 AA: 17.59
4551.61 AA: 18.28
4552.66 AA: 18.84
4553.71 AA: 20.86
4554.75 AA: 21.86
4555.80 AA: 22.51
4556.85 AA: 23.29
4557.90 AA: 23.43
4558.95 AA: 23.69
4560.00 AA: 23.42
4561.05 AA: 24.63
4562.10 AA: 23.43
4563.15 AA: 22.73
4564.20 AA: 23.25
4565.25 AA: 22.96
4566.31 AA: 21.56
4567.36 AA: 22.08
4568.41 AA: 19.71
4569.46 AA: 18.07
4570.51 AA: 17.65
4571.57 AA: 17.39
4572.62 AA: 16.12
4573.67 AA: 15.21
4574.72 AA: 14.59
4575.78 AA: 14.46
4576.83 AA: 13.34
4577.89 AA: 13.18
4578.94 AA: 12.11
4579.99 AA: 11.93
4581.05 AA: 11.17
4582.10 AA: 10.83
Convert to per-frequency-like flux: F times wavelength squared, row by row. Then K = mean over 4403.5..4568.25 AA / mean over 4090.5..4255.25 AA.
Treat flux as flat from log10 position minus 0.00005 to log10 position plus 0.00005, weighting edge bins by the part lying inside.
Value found 1.62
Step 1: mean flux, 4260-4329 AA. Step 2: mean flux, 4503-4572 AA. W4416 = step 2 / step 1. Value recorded 2.51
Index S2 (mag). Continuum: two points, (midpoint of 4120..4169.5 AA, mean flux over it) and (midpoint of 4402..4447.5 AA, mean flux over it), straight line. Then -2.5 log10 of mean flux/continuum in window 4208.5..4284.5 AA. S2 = 0.24 mag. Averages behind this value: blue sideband 7.26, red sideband 5.75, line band 5.38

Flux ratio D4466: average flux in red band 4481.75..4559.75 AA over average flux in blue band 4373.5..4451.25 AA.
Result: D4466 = 1.89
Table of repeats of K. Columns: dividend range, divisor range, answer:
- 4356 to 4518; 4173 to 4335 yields 1.23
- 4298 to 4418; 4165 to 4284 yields 1.08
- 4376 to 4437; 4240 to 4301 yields 1.12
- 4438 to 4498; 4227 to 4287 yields 1.27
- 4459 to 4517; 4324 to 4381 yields 1.29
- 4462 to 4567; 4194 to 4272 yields 2.24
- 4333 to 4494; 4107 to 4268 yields 1.04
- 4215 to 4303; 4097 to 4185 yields 0.79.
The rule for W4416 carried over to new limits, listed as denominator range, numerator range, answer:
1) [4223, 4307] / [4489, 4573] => 2.35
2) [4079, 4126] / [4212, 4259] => 0.70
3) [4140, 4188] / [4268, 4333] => 0.86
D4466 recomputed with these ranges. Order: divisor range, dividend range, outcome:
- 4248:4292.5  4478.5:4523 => 1.46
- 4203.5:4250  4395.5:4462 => 1.06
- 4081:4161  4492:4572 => 1.72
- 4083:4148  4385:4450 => 0.74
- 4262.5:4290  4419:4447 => 1.08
